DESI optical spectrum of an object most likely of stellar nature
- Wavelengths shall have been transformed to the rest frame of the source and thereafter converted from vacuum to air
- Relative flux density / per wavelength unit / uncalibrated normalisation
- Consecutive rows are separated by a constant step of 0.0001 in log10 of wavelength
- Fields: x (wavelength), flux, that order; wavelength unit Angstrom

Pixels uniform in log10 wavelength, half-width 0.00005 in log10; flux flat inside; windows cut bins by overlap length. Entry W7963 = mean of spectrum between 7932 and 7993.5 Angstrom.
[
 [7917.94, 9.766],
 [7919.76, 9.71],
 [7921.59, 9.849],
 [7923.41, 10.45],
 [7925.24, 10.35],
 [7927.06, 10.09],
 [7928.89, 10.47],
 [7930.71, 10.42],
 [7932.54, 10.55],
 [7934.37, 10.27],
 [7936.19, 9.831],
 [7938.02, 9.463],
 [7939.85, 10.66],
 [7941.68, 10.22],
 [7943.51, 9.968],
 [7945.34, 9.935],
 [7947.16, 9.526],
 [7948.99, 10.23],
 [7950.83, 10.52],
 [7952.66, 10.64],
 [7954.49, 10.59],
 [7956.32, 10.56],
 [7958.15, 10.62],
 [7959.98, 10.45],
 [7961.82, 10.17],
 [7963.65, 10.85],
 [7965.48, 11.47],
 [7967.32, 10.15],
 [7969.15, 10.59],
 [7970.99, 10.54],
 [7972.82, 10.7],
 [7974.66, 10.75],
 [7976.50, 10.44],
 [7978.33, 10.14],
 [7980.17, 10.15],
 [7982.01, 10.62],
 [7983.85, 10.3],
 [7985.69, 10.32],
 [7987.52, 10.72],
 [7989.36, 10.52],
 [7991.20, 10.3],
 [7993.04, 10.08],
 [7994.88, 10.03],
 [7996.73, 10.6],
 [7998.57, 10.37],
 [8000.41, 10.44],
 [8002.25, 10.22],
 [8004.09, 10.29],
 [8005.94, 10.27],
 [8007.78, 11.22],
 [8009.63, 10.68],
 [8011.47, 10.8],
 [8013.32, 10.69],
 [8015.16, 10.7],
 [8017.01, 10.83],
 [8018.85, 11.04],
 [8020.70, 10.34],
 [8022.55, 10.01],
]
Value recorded 10.4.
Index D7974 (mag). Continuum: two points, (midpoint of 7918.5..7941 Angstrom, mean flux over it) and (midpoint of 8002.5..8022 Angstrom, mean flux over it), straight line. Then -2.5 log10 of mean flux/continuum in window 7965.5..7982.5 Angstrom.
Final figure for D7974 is -0.01 mag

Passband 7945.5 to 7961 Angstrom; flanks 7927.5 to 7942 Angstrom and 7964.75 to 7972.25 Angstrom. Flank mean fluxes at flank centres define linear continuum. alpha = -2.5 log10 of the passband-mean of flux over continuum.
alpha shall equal 0.01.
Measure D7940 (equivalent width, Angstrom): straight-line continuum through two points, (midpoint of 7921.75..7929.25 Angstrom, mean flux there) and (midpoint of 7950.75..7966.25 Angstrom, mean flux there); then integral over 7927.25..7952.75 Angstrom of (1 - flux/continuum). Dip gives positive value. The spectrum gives 0.66 Angstrom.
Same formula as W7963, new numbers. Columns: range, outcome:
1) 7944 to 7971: 10.4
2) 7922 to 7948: 10.2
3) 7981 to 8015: 10.5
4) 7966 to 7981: 10.5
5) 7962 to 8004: 10.5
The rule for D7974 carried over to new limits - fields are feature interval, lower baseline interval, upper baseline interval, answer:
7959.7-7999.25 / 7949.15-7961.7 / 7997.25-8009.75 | 0.00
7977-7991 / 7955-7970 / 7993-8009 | 0.01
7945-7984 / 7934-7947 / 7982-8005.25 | -0.03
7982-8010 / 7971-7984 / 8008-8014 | 0.02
